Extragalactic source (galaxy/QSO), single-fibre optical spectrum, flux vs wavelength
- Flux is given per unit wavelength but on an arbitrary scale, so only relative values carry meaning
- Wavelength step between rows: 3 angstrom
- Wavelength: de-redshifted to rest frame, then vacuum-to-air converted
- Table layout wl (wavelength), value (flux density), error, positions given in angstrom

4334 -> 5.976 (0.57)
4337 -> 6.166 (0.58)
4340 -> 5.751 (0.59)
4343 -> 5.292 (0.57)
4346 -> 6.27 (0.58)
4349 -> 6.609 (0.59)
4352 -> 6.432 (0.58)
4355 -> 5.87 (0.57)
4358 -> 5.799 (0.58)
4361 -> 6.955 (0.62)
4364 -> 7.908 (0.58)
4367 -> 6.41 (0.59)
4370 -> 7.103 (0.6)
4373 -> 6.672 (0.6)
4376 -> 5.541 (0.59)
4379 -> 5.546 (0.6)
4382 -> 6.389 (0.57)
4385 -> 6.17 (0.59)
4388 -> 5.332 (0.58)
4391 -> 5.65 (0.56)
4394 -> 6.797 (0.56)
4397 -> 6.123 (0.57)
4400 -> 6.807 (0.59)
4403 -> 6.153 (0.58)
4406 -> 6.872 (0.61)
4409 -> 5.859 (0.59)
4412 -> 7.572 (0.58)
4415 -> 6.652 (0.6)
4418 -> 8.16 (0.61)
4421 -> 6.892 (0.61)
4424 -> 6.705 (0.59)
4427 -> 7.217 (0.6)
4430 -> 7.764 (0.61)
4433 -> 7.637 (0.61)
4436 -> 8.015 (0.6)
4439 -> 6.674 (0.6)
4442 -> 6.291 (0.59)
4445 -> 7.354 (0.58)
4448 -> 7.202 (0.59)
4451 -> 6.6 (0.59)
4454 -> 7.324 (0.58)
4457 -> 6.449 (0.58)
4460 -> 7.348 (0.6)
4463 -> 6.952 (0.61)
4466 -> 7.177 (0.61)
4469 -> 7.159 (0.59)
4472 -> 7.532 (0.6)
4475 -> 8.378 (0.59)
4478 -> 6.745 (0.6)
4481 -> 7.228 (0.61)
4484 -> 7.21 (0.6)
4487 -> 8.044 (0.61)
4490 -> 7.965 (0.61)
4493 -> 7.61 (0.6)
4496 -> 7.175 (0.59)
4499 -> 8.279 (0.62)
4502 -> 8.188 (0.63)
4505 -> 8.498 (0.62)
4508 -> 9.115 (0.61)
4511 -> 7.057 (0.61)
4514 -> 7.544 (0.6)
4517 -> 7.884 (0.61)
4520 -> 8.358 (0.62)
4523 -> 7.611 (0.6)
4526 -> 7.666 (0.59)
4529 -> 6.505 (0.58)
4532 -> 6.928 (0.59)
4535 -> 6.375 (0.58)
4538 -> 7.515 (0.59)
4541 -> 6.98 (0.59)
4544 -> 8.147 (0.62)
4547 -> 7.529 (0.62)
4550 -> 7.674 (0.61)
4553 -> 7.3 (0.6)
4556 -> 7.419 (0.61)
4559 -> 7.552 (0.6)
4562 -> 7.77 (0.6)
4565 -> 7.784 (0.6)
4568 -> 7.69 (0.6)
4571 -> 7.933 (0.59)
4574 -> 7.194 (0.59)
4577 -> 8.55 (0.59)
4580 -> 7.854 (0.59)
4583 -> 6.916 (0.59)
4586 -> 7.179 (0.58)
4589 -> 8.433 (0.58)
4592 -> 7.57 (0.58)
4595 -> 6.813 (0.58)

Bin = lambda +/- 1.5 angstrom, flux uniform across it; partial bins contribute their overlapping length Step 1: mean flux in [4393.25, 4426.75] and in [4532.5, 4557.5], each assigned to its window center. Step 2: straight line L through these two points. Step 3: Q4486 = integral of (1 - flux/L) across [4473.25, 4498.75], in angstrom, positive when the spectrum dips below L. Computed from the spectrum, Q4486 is -1.7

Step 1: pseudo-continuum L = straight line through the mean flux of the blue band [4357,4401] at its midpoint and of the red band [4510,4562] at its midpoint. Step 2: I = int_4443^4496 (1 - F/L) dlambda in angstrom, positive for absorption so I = -2.5 angstrom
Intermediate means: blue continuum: 6.35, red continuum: 7.43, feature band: 7.3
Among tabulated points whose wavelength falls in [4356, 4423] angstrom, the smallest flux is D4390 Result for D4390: 5.332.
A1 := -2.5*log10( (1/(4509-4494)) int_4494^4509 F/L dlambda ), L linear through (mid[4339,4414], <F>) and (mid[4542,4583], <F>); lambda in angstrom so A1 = -0.135 mag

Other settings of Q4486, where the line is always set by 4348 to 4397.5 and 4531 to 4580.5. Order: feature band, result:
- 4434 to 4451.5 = -0.73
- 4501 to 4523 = -2.46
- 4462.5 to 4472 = -0.32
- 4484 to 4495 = -1.02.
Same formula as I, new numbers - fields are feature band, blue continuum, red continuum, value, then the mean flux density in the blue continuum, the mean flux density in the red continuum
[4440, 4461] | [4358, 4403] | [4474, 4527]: 0.8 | 6.36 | 7.8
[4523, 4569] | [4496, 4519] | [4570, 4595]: 2.6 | 8.03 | 7.65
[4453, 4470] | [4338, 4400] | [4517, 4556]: -0.4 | 6.24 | 7.4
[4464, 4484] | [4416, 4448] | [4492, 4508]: 1.1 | 7.26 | 8.07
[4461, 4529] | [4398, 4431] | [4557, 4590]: -3.2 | 6.94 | 7.7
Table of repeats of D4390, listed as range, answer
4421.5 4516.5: 6.291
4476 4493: 6.745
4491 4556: 6.375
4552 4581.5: 7.194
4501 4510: 8.188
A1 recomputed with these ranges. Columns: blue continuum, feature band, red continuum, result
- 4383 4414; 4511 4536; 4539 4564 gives -0.01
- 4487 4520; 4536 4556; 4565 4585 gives 0.04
